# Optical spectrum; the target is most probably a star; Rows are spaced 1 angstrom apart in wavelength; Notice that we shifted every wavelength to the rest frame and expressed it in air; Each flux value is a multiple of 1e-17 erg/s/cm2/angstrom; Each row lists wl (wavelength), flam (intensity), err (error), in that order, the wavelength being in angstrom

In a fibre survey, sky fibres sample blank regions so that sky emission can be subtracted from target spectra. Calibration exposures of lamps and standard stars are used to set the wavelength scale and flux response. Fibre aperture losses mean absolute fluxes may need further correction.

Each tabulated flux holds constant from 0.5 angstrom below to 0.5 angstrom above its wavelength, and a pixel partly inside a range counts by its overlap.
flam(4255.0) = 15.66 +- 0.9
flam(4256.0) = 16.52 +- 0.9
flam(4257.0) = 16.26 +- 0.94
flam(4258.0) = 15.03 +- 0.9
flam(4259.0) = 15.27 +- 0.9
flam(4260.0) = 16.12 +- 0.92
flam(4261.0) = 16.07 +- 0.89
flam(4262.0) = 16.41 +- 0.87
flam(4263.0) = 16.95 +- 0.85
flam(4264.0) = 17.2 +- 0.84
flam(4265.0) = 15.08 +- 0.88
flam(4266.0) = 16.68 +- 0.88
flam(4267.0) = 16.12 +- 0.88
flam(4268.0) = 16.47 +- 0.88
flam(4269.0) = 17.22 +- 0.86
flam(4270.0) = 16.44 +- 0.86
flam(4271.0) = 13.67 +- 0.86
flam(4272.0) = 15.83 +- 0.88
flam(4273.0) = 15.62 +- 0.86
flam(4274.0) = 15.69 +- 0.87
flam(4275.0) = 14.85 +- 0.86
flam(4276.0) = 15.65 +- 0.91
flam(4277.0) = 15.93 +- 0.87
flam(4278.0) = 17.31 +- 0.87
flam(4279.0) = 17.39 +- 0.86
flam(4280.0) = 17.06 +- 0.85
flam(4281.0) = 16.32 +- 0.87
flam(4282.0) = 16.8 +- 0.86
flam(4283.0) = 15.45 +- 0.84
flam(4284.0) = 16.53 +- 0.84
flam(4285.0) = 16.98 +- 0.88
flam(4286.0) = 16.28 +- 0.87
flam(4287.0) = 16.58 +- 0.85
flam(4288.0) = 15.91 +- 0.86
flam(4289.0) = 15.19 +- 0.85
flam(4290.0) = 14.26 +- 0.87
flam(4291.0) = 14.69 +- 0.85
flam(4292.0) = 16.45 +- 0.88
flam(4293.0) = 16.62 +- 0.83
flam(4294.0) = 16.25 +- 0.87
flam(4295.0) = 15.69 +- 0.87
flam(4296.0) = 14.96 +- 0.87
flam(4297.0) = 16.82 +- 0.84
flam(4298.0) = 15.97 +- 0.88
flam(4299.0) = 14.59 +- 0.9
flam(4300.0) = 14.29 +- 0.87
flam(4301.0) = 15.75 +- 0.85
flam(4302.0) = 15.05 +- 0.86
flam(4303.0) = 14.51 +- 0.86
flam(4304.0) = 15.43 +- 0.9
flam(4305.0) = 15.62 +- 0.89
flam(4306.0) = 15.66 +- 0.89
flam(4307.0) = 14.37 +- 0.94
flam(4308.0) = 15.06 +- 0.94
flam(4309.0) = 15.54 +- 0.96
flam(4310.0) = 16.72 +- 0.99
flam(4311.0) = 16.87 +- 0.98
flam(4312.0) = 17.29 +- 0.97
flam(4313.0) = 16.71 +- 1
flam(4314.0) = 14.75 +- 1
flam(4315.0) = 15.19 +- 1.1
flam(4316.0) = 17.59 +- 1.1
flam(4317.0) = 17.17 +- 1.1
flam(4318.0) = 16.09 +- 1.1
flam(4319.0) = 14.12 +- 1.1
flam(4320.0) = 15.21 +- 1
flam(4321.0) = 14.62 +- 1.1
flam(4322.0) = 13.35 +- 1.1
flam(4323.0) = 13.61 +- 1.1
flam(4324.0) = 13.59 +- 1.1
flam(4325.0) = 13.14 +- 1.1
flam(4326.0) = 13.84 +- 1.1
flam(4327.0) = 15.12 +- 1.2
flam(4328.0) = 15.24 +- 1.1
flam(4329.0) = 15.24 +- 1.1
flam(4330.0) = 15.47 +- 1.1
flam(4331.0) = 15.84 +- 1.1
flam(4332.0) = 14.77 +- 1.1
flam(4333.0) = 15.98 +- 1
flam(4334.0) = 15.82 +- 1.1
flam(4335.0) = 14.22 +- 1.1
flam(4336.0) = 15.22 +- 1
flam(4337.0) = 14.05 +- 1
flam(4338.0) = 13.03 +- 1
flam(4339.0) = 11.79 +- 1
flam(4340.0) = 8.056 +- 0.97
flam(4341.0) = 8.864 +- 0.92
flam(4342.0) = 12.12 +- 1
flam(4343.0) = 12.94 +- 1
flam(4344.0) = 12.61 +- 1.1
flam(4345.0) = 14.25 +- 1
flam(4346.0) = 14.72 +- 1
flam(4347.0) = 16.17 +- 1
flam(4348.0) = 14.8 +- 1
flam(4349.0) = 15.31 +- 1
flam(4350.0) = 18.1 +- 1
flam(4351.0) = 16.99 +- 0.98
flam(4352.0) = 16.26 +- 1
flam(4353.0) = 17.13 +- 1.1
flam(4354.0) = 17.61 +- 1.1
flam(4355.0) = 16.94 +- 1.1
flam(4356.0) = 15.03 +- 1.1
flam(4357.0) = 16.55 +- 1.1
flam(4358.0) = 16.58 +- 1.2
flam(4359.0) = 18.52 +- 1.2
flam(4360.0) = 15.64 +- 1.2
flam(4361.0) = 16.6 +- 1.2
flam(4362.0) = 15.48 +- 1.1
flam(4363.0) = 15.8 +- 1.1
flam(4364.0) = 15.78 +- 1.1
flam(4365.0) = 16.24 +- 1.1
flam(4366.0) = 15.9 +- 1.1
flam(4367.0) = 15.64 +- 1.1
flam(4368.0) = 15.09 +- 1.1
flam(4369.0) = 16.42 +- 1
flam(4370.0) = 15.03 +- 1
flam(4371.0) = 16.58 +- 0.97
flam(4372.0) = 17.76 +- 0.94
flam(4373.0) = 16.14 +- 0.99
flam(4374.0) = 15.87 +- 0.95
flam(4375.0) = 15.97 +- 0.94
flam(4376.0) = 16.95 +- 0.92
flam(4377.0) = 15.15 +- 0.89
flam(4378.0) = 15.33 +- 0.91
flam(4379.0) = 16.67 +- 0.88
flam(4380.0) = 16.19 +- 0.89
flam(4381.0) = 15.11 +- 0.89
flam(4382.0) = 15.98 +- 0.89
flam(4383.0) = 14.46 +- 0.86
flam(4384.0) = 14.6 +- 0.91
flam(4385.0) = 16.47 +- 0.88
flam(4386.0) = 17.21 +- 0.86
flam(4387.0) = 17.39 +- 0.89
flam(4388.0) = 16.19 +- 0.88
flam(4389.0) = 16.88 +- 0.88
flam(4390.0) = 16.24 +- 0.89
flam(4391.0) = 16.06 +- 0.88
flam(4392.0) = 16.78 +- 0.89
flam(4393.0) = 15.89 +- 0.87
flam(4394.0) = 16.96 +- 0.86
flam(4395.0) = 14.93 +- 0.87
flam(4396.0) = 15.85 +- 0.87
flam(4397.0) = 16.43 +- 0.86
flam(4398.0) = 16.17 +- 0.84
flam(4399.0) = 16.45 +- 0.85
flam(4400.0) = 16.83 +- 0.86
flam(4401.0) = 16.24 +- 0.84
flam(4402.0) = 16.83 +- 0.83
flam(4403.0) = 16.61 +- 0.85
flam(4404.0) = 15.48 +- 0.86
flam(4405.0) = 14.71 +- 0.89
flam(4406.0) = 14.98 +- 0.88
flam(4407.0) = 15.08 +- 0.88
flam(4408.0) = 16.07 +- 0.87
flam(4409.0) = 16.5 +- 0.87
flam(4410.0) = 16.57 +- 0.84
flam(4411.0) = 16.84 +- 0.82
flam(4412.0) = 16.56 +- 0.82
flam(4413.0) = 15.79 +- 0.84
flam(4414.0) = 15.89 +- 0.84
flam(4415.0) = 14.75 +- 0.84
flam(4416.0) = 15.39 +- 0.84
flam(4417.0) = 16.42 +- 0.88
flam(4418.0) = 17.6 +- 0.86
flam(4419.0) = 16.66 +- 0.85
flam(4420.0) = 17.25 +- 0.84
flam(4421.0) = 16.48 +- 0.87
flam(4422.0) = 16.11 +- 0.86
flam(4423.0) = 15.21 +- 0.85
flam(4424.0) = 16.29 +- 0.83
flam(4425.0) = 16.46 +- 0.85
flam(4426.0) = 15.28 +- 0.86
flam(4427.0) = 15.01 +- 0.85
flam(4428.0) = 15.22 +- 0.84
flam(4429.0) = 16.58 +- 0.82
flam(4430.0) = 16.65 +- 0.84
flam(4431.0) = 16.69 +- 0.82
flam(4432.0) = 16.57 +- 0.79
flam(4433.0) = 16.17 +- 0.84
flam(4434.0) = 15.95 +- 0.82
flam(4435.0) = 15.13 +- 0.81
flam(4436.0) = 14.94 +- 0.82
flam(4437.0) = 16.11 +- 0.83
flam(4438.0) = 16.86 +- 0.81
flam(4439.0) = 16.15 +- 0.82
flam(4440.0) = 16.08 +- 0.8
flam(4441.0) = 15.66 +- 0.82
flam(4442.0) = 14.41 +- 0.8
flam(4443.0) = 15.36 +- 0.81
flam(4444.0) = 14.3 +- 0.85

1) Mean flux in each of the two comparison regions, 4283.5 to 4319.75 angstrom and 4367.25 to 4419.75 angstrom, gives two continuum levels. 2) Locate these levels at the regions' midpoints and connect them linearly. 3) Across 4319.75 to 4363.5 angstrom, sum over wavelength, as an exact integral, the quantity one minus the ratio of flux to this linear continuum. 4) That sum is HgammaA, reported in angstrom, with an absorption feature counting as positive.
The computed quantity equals 3.0 angstrom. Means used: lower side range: 15.8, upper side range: 16.1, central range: 14.8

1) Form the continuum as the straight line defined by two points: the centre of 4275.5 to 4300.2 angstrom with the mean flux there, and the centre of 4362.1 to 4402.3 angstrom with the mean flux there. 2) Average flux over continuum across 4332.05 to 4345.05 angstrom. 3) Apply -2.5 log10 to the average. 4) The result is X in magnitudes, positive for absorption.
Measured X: 0.23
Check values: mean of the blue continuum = 16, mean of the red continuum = 16.1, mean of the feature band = 13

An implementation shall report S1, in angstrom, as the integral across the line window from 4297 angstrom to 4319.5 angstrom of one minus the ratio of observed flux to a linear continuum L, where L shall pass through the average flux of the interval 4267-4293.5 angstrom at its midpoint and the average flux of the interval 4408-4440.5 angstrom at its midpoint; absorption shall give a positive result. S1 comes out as 0.5 angstrom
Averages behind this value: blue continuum 16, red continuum 16.1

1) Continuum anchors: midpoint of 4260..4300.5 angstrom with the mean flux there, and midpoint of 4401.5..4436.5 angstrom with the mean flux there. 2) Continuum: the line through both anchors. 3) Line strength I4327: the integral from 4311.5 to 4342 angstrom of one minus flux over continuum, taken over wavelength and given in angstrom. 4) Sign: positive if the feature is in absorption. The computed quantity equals 2.96 angstrom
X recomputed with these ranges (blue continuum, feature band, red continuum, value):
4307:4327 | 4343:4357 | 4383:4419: -0.010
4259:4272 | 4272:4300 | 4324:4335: -0.013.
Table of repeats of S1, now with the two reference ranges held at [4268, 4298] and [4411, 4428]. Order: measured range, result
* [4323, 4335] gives 0.9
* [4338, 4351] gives 2.1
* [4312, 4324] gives 0.5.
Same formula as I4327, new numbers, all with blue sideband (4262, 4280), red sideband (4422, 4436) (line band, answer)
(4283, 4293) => 0.1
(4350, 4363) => -0.5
